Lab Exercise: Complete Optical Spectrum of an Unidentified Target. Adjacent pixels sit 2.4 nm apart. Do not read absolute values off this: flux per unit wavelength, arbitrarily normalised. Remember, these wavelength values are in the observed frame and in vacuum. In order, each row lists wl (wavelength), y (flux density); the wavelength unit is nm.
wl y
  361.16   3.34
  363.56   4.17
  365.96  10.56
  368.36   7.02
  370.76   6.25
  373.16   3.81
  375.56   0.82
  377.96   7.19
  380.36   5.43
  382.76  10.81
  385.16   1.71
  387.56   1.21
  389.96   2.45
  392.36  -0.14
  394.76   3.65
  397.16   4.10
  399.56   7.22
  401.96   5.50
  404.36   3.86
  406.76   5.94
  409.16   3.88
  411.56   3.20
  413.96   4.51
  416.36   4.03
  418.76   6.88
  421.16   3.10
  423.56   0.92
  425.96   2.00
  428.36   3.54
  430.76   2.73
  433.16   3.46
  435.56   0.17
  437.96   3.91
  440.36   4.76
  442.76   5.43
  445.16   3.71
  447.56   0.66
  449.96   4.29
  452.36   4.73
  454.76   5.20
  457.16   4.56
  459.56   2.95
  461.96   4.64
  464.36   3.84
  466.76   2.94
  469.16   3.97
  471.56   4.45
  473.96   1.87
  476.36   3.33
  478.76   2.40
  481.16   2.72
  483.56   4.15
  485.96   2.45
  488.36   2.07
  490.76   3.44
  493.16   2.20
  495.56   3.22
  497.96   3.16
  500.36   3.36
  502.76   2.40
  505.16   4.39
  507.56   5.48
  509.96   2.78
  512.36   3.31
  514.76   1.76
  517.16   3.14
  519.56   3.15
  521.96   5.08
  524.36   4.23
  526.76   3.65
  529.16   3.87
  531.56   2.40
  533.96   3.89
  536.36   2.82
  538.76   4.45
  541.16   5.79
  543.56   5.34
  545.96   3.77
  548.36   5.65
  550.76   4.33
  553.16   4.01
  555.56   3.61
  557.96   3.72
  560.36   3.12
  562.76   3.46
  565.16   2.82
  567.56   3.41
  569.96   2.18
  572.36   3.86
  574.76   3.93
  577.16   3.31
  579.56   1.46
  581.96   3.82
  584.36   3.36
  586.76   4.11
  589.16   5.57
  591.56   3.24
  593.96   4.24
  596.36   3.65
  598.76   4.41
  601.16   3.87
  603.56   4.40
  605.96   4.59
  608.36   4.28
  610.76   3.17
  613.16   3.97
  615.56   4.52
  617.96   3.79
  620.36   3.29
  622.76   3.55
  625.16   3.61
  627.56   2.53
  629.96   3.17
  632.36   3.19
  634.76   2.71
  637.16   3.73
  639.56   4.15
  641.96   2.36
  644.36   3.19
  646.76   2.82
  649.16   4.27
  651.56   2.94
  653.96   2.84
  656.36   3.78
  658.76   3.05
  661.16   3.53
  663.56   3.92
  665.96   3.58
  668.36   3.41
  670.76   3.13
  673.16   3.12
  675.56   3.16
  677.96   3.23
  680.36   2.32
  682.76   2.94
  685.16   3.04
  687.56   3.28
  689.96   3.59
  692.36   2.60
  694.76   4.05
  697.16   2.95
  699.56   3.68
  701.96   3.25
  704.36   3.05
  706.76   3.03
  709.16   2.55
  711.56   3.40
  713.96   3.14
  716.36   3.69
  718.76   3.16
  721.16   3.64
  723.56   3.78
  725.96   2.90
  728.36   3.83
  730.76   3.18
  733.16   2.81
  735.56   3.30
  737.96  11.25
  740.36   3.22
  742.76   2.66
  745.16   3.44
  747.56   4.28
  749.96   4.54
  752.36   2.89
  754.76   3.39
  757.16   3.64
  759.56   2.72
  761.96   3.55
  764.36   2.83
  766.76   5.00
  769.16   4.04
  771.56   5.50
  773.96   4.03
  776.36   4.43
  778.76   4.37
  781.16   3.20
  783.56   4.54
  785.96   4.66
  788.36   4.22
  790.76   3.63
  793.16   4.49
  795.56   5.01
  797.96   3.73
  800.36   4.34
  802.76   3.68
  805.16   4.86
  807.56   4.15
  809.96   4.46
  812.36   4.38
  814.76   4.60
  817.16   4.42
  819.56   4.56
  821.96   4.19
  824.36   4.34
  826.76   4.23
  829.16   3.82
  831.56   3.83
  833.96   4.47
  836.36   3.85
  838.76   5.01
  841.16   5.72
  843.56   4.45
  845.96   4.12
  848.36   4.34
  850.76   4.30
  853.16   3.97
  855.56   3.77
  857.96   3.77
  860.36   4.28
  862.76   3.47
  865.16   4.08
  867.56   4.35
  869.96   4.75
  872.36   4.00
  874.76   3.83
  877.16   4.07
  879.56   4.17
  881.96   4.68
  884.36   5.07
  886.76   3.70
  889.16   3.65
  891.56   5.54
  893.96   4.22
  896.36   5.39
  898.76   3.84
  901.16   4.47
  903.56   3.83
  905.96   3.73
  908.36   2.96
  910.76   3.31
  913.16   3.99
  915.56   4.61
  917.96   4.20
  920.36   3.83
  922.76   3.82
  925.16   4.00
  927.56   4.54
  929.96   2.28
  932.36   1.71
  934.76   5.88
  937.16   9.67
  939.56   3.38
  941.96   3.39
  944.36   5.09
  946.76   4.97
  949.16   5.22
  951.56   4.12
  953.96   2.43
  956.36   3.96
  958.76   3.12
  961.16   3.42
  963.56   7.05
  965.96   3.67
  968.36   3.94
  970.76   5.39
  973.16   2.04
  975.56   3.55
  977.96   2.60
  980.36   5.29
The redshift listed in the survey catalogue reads 0.98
